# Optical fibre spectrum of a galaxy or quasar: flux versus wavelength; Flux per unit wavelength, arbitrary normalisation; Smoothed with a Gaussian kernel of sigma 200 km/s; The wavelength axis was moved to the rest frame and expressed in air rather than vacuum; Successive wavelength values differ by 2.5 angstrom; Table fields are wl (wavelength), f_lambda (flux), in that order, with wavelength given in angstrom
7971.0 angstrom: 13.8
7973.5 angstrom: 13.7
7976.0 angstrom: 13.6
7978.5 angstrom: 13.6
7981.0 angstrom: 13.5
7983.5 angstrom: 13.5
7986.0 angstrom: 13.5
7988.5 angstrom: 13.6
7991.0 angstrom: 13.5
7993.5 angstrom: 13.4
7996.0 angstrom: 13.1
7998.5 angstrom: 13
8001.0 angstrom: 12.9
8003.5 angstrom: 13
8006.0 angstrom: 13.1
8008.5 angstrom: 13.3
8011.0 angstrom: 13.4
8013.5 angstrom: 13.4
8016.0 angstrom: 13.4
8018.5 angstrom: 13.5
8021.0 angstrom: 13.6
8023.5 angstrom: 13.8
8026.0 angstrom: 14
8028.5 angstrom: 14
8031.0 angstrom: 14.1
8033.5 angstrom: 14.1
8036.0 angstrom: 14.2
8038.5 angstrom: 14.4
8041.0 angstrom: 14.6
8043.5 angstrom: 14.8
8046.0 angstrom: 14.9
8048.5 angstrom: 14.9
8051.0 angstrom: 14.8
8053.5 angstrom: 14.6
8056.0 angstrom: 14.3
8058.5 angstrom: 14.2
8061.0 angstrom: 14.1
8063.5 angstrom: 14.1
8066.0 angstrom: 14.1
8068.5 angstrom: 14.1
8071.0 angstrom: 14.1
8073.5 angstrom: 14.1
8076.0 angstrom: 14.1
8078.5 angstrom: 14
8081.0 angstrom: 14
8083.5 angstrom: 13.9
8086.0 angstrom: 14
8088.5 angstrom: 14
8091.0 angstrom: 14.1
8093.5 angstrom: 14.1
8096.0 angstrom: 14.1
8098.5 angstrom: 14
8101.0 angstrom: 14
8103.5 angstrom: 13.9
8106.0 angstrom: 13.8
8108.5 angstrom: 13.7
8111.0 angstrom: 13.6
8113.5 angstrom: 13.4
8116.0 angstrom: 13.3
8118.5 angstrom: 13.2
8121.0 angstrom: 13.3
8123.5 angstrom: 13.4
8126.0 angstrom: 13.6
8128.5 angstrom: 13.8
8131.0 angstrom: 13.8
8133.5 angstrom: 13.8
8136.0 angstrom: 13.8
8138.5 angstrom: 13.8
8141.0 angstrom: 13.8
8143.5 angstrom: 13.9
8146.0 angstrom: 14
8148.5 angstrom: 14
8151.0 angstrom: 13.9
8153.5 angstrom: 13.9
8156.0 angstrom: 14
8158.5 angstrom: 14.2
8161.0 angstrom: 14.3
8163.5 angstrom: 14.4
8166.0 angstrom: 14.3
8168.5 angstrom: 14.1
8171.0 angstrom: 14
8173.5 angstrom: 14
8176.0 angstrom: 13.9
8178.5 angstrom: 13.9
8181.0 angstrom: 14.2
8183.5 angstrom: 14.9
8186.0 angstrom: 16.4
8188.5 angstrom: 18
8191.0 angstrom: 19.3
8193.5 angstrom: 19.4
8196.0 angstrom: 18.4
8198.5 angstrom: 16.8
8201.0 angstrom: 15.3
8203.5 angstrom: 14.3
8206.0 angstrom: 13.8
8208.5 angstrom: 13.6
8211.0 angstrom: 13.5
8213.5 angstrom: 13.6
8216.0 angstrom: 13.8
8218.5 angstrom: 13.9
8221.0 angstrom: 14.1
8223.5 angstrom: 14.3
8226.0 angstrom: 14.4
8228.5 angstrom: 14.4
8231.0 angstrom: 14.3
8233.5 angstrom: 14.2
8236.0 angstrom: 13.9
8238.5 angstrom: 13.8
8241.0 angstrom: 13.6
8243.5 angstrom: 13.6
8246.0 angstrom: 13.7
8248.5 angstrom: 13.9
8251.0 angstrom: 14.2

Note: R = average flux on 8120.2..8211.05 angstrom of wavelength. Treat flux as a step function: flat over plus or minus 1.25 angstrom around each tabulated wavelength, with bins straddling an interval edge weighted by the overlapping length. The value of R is 14.7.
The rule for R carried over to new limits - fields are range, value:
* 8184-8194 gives 17.9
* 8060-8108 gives 14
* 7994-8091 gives 13.9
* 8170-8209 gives 15.7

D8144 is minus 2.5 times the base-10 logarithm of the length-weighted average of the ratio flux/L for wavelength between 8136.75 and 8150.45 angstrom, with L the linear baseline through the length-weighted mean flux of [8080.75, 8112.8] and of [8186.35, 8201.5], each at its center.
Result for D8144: 0.14 mag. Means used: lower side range 13.9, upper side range 17.9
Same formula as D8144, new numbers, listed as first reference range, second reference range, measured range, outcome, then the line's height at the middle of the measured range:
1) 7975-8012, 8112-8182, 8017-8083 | -0.053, 13.5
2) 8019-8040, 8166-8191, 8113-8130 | 0.093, 14.6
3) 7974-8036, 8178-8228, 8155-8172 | 0.056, 14.9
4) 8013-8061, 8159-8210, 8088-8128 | 0.079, 14.7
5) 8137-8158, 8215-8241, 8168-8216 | -0.096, 14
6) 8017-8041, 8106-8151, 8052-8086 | -0.021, 13.9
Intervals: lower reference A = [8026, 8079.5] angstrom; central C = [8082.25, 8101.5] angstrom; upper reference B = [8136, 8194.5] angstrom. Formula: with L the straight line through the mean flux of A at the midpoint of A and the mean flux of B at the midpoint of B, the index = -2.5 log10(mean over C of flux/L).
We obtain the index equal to 0.034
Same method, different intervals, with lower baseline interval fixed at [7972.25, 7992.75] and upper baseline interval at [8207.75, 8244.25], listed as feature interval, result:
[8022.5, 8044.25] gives -0.04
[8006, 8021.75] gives 0.02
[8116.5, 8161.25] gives 0.00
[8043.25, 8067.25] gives -0.06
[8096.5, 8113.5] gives 0.00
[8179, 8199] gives -0.22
